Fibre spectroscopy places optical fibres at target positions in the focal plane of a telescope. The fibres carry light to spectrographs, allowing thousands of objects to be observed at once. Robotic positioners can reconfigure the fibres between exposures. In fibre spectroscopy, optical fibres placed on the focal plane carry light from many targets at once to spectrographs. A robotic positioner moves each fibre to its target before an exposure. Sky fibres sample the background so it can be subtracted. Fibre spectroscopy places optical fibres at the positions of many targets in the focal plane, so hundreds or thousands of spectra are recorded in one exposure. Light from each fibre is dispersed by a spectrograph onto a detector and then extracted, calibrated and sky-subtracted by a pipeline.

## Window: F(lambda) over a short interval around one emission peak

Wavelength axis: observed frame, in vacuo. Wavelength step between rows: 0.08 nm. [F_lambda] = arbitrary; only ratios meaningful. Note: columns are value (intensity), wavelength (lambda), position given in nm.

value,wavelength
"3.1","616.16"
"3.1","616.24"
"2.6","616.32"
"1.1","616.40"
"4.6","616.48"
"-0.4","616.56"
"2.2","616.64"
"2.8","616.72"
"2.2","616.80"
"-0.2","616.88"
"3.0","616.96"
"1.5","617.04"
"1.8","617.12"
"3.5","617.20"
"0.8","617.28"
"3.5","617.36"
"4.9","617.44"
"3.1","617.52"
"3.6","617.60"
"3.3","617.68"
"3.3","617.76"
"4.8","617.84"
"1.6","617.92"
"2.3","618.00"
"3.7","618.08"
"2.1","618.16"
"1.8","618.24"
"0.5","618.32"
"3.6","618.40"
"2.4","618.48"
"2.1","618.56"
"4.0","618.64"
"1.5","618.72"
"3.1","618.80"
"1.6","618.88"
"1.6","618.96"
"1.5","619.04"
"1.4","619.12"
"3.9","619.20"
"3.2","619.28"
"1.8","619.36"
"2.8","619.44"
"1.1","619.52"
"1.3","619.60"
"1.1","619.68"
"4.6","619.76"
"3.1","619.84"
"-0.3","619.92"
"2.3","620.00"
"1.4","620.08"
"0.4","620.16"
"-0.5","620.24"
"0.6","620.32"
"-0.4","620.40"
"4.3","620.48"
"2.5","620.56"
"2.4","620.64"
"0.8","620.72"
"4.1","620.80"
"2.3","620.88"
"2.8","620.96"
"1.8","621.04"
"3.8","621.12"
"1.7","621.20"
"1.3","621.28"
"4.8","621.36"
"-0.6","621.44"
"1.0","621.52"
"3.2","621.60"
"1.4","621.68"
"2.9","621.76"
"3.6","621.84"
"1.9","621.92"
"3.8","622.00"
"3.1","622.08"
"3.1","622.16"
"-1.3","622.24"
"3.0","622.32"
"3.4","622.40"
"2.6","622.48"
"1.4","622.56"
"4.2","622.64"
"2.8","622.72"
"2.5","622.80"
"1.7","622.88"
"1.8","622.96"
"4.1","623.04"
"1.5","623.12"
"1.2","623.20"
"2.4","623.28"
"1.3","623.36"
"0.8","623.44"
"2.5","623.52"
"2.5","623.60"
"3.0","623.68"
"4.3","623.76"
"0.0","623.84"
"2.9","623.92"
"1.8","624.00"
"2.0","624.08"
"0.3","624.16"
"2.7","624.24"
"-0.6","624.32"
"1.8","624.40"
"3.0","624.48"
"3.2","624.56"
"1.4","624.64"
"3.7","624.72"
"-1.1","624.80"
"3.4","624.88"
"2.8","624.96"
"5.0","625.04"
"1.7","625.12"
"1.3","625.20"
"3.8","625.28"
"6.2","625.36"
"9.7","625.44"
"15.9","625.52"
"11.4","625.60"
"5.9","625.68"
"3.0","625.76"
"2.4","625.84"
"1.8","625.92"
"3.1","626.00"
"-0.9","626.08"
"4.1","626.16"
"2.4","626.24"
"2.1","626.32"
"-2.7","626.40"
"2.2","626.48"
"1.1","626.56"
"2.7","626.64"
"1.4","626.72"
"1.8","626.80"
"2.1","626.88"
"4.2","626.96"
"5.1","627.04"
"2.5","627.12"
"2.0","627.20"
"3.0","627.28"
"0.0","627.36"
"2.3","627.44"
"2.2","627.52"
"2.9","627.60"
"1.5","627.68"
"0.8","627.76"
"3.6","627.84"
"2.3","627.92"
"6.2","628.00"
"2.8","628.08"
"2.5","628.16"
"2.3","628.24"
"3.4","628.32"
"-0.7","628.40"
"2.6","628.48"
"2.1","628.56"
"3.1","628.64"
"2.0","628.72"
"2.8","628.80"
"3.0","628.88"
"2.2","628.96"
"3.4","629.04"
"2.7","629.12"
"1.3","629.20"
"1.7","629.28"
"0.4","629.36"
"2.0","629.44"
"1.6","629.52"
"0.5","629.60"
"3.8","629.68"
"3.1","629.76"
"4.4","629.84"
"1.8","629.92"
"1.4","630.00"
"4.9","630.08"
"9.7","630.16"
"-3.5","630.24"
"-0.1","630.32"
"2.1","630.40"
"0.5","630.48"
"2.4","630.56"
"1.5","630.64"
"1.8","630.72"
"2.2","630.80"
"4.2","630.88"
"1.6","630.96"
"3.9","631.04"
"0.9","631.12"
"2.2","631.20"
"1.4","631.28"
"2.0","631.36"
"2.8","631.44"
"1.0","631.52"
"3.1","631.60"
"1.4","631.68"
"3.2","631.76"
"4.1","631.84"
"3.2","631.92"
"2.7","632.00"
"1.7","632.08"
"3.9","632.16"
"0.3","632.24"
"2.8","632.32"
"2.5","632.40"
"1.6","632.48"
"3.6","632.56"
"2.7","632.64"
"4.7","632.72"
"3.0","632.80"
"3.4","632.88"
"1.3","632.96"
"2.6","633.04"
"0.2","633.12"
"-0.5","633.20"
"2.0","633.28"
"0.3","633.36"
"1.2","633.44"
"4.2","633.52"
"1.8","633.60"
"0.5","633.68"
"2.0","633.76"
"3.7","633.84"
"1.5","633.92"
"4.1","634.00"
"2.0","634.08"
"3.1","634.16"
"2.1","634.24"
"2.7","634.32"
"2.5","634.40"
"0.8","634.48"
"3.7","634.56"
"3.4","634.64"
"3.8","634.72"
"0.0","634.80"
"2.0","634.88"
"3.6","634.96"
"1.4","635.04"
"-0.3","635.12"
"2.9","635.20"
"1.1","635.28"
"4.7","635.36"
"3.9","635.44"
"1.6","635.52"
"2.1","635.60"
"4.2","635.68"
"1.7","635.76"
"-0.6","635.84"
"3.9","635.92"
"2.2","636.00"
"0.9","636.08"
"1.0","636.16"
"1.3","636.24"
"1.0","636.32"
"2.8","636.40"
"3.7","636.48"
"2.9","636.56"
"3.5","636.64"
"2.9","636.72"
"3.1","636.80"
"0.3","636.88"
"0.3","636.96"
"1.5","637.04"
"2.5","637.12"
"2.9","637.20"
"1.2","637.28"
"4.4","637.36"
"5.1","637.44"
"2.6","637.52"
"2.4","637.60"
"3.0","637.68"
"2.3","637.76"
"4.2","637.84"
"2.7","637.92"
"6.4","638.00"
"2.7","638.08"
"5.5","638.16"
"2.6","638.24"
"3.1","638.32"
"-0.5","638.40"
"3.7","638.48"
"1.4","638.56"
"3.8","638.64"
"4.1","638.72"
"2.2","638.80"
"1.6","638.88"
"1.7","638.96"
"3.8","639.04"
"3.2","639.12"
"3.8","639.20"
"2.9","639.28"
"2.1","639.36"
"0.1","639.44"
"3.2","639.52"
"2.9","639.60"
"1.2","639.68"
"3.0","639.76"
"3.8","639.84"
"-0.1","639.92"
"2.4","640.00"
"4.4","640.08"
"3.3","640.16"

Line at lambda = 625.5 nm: H-beta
